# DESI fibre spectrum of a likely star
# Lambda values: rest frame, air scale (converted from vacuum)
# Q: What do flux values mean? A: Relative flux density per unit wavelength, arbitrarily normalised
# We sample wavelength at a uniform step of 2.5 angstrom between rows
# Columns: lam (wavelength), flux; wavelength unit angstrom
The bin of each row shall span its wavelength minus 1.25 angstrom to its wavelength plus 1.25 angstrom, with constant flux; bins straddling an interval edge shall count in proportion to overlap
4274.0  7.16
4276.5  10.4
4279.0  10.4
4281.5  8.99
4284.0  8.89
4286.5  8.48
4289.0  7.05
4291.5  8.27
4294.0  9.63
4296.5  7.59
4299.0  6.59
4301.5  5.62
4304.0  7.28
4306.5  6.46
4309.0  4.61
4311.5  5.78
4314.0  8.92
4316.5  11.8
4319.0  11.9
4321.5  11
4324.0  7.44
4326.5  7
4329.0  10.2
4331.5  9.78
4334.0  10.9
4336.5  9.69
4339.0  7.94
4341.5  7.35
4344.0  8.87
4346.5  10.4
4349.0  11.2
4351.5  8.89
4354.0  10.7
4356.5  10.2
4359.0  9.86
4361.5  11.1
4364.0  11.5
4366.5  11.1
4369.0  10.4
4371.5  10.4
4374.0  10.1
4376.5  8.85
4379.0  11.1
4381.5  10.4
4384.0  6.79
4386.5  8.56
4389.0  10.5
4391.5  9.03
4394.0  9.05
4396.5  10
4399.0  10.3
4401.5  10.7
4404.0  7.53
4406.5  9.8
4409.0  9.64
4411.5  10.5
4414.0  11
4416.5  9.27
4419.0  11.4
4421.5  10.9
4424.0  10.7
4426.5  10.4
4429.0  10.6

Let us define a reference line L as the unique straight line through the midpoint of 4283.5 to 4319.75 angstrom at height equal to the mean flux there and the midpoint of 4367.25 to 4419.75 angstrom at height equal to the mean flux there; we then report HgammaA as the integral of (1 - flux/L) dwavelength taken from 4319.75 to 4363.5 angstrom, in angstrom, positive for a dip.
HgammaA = -4.7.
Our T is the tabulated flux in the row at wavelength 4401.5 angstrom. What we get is 10.7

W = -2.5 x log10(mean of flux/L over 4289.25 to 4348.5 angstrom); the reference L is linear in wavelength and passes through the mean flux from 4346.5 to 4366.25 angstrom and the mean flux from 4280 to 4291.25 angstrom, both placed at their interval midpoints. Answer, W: 0.11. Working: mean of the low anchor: 8.39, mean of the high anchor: 10.5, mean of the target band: 8.49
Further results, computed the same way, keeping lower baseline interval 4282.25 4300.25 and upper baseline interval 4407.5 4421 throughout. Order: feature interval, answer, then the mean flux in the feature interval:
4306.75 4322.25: -0.03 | 8.77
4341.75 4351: -0.07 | 9.75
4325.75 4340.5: -0.05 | 9.3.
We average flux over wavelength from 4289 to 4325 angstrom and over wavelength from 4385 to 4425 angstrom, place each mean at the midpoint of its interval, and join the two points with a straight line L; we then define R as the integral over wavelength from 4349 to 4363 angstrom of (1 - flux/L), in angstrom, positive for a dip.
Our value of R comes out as -2.0 angstrom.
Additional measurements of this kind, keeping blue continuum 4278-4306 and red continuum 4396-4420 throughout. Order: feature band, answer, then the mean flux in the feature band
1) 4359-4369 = -1.85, 11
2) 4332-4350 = -1.26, 9.47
